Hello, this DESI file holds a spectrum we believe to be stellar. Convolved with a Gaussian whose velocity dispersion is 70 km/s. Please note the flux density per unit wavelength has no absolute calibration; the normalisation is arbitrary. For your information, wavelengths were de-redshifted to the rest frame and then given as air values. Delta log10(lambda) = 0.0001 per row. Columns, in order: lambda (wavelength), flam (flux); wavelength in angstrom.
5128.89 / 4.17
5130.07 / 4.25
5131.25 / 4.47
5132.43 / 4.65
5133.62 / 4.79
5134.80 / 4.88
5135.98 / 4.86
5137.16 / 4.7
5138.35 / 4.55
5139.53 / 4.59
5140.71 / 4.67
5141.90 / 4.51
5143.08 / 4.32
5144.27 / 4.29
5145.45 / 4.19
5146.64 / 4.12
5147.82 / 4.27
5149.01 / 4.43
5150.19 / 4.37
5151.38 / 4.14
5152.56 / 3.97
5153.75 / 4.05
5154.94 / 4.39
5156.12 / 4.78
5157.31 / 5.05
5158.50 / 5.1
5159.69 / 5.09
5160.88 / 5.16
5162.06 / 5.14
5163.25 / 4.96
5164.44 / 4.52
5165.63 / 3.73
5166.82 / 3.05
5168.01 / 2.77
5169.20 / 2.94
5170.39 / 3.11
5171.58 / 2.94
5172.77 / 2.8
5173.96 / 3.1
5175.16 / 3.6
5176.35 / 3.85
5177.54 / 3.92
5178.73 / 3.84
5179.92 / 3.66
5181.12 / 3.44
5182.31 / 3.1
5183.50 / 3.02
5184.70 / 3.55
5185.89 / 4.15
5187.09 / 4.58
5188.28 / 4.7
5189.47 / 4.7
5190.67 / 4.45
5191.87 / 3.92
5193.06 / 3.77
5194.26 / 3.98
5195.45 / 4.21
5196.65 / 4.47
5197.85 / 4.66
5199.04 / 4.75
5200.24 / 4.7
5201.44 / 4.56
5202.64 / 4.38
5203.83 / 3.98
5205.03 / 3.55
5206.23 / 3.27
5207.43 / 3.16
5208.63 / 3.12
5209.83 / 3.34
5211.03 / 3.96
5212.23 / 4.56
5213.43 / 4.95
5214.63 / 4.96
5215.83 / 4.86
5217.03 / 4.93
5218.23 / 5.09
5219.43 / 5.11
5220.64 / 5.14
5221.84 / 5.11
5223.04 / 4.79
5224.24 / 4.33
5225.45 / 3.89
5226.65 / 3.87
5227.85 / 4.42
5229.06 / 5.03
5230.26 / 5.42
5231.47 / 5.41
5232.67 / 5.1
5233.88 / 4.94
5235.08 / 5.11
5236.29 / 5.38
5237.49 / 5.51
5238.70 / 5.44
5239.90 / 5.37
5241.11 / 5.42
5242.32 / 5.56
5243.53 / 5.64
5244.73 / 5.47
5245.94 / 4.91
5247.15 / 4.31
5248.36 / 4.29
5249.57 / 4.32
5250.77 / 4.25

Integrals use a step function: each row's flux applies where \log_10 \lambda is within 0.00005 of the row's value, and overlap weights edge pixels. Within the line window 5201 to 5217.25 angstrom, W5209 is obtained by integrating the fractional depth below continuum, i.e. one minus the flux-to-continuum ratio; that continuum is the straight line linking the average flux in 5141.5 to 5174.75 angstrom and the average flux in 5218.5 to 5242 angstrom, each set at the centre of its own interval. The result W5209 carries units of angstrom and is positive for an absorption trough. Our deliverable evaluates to 2.23 angstrom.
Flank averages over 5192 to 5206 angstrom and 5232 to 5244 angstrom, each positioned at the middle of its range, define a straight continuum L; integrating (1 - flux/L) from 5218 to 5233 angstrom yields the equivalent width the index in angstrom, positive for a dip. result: 0.5 angstrom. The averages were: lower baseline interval 4.24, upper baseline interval 5.34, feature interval 4.81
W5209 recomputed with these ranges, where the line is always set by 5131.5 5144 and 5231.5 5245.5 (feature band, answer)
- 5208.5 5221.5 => 1.5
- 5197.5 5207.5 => 1.9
